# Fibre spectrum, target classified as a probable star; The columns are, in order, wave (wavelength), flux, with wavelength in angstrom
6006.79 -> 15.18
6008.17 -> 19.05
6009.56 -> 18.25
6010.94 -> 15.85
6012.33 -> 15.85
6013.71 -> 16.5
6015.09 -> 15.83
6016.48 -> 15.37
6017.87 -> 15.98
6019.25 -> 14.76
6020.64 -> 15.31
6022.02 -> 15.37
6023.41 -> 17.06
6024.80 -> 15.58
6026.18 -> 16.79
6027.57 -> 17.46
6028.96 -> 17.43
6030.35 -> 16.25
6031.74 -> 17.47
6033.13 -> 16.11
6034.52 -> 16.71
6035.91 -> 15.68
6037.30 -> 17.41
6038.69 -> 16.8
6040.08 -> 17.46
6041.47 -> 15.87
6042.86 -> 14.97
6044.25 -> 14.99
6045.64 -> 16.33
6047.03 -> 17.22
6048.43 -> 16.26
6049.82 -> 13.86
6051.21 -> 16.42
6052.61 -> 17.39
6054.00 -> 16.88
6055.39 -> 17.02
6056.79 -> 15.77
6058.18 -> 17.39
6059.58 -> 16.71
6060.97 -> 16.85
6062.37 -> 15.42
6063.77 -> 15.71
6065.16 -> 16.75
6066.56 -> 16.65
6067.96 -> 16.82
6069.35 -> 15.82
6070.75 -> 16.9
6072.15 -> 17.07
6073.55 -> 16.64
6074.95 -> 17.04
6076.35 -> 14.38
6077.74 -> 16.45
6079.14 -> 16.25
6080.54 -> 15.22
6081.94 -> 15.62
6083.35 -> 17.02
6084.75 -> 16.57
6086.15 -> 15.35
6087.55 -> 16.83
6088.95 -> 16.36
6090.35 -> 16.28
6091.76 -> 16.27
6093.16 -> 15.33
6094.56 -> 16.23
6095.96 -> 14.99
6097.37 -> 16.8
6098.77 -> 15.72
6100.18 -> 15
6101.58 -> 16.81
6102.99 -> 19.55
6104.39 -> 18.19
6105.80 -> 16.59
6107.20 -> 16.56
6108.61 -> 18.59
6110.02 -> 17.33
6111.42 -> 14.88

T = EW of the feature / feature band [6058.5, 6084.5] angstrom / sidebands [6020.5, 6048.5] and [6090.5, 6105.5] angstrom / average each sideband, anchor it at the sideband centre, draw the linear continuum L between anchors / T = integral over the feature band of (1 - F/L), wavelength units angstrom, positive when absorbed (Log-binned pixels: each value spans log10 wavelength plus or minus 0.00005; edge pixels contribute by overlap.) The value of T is 0.2 angstrom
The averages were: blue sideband 16.4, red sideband 16.5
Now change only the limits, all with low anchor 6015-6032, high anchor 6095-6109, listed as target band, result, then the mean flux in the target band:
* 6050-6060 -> -0.1 angstrom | 16.6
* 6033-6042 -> -0.2 angstrom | 16.6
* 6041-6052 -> 0.4 angstrom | 15.7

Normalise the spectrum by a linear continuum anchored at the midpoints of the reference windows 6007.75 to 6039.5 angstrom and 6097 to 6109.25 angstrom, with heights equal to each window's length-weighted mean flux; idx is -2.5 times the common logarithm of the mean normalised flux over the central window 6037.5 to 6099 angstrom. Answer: 0.036 mag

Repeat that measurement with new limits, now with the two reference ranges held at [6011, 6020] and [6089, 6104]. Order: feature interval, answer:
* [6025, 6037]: -0.058 mag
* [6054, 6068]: -0.029 mag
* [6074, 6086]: 0.011 mag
